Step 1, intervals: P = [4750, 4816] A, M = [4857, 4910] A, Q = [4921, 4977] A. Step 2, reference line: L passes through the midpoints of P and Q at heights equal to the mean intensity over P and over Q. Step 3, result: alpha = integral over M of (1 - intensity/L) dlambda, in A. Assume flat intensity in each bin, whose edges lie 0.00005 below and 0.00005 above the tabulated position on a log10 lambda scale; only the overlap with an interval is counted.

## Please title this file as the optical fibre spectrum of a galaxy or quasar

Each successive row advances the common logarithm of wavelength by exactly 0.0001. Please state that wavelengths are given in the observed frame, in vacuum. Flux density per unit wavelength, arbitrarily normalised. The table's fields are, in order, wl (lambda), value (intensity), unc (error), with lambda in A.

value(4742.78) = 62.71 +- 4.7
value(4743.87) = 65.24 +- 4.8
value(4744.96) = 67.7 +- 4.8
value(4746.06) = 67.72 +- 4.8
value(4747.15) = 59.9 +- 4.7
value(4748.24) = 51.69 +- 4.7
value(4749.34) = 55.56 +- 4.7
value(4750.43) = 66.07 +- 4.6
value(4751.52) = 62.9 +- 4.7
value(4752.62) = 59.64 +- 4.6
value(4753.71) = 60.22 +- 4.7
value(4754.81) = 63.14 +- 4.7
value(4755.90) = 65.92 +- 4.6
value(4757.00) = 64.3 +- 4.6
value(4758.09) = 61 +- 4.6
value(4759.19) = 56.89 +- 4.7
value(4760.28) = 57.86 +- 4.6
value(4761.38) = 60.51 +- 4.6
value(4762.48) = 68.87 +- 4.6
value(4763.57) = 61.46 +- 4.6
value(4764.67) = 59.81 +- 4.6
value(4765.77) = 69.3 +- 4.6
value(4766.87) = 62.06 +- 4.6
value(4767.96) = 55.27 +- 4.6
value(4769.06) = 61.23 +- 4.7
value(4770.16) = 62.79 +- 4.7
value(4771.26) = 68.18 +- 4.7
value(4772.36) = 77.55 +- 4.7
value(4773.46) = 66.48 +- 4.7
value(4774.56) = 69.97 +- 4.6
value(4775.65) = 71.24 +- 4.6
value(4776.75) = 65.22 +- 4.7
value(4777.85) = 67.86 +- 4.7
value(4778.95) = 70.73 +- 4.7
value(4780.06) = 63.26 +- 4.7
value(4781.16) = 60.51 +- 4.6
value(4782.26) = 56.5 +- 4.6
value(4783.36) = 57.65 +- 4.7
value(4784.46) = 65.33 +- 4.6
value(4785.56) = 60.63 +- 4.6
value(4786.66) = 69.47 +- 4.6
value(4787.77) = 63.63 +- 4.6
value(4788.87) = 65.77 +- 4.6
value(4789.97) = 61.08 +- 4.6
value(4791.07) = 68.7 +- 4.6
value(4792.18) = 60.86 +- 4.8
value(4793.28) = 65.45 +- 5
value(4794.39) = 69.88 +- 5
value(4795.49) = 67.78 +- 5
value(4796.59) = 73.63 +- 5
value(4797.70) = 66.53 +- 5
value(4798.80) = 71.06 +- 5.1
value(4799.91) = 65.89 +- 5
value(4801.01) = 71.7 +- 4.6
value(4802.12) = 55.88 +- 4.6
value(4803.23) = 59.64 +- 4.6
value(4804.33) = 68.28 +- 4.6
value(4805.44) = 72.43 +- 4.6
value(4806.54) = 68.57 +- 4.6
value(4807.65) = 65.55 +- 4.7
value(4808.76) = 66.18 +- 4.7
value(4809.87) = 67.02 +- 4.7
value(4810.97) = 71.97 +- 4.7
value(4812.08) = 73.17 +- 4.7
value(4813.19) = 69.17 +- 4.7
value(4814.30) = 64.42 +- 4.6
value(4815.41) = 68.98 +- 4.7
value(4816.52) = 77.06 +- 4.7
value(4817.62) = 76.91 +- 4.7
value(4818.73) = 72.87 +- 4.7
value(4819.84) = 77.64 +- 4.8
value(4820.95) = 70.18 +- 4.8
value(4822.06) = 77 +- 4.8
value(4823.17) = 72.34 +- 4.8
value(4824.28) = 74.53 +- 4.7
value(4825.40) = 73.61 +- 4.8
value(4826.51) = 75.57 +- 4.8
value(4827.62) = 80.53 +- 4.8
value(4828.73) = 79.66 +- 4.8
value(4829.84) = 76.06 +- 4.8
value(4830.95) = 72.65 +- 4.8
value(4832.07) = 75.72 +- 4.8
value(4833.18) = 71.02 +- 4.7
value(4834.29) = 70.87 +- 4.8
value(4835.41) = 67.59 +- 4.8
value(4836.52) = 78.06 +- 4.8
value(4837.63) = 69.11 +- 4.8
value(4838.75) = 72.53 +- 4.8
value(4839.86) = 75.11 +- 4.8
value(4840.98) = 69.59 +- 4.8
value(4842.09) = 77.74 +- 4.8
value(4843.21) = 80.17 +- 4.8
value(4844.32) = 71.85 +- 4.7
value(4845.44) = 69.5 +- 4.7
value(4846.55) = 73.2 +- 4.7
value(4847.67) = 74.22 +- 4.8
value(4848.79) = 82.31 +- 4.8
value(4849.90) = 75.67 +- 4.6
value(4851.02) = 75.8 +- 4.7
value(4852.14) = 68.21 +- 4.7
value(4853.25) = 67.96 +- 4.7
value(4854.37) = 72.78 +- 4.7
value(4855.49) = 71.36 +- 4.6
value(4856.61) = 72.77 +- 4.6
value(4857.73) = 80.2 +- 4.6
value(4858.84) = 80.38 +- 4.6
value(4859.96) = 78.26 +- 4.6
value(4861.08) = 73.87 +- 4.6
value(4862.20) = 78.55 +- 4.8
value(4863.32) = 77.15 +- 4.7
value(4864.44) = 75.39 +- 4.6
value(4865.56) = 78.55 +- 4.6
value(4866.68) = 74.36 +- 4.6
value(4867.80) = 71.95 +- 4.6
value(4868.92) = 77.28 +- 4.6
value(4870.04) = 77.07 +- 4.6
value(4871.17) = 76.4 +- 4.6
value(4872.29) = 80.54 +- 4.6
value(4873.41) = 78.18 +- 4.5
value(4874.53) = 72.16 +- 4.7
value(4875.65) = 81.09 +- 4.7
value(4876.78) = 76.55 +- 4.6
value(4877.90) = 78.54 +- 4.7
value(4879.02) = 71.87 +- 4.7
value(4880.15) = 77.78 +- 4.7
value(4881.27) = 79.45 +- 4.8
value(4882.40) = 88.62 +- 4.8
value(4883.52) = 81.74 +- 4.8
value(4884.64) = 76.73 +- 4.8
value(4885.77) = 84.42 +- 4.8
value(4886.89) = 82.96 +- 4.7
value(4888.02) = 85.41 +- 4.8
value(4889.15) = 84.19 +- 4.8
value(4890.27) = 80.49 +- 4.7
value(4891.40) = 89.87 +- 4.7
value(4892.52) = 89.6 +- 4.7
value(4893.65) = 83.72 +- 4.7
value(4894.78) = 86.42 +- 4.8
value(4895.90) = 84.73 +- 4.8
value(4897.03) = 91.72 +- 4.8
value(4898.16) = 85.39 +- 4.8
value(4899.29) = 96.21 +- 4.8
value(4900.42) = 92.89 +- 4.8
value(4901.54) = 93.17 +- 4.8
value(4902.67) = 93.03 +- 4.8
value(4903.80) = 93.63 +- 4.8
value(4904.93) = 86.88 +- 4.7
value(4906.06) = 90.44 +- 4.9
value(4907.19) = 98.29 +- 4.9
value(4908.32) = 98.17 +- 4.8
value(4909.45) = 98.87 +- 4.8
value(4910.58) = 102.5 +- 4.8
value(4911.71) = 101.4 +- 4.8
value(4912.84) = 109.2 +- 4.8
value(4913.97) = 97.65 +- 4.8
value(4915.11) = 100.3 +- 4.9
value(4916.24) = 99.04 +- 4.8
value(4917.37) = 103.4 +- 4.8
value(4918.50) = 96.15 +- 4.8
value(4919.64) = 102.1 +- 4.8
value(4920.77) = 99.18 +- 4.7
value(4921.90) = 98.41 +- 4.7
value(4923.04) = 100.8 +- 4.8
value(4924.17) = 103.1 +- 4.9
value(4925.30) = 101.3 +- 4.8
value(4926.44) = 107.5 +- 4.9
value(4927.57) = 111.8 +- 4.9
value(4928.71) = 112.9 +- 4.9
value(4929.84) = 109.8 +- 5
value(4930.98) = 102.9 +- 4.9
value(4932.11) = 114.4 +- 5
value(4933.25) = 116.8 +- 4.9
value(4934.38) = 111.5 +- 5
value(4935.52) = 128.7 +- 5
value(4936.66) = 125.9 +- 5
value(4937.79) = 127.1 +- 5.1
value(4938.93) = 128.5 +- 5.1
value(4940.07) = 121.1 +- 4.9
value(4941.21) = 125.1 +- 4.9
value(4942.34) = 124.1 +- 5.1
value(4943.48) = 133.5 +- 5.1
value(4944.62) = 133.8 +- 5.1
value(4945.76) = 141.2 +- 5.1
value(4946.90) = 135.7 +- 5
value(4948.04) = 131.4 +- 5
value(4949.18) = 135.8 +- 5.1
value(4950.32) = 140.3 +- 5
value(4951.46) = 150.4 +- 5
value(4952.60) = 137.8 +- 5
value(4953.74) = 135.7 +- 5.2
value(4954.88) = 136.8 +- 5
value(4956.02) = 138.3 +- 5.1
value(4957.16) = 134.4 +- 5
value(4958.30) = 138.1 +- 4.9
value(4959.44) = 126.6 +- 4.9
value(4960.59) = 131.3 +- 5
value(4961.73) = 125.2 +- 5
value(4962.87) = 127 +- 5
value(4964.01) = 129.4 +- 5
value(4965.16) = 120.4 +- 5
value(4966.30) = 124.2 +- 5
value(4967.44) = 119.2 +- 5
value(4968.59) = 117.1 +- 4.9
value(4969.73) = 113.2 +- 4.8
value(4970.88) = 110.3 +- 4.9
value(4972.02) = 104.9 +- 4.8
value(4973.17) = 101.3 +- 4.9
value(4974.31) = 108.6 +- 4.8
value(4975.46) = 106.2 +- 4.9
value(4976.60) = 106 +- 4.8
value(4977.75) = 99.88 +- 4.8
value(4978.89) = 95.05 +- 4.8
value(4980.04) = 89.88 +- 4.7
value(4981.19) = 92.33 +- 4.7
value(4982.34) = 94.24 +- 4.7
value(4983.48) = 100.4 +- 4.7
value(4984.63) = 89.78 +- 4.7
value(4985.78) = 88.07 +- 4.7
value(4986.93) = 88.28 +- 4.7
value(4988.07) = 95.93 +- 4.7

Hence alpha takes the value 8.7 A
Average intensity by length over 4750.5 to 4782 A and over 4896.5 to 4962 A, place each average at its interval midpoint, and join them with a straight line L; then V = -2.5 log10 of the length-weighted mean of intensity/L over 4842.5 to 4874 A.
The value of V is 0.22 mag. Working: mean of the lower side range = 64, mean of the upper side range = 114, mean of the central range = 75.5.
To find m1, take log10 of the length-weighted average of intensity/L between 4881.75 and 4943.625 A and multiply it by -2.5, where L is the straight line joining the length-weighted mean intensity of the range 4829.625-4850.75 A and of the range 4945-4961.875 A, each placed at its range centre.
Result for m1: 0.14 mag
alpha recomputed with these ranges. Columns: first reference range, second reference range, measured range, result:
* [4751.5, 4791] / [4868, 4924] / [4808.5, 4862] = 2.0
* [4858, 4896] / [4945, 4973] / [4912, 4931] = 0.6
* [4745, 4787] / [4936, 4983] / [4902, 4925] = 2.1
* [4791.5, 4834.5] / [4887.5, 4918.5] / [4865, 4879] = 1.4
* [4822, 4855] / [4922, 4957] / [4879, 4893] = 2.1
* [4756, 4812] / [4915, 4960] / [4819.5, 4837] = 1.4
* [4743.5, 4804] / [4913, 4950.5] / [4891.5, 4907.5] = 2.2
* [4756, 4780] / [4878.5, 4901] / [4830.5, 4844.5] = 0.5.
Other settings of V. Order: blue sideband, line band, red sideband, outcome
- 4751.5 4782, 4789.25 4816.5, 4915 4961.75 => 0.13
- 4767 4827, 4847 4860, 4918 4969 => 0.19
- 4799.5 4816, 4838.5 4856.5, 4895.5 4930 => 0.08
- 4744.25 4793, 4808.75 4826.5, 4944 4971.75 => 0.12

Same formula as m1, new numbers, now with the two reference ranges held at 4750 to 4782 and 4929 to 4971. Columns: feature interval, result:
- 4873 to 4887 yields 0.29 mag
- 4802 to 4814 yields 0.17 mag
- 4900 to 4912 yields 0.18 mag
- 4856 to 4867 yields 0.25 mag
